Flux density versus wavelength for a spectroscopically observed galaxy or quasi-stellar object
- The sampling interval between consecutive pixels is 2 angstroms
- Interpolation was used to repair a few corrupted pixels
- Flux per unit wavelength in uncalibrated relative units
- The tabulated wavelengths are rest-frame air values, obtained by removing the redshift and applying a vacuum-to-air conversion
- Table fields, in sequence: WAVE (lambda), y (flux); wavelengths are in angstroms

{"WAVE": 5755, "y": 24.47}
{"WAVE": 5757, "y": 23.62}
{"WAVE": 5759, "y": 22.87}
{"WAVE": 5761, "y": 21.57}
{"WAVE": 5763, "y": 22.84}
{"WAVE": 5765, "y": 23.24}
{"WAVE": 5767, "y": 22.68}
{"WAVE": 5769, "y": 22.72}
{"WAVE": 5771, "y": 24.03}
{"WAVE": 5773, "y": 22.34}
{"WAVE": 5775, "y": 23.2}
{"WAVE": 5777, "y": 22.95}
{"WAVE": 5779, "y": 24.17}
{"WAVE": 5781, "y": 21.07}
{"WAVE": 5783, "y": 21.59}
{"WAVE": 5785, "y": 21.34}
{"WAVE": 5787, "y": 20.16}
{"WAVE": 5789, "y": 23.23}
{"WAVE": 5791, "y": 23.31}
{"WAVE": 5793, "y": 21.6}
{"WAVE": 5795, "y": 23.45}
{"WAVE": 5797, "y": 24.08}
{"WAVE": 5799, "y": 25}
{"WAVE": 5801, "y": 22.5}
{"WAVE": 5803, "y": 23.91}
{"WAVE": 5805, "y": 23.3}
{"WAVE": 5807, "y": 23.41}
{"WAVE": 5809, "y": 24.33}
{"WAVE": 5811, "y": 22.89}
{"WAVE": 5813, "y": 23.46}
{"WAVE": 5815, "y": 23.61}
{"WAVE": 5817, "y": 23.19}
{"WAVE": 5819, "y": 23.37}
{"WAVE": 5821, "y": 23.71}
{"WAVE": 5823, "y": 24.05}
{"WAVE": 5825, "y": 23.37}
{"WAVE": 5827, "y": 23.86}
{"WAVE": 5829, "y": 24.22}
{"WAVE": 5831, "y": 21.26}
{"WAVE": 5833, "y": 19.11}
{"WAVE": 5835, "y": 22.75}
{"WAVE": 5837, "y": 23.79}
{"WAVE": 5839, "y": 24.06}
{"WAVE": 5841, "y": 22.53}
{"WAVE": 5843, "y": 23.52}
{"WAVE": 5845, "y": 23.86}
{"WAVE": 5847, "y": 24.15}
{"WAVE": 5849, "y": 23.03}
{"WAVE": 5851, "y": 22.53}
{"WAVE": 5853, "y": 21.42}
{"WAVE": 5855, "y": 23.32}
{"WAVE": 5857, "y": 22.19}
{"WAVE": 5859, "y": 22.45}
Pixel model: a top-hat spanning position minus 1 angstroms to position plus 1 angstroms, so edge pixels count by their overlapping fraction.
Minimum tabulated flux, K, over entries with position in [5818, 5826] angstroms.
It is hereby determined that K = 23.37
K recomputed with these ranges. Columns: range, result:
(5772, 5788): 20.16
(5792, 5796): 21.6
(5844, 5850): 23.03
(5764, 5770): 22.68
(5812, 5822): 23.19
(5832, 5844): 19.11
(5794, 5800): 23.45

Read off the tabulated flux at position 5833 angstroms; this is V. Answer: 19.11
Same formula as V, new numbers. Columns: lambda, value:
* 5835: 22.75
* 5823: 24.05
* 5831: 21.26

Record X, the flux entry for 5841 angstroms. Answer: 22.53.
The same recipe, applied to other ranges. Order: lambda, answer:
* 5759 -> 22.87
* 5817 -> 23.19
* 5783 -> 21.59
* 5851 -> 22.53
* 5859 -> 22.45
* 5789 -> 23.23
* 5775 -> 23.2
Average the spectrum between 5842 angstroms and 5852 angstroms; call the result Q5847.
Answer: 23.4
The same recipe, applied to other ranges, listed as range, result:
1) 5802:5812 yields 23.6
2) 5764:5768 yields 23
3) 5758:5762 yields 22.2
